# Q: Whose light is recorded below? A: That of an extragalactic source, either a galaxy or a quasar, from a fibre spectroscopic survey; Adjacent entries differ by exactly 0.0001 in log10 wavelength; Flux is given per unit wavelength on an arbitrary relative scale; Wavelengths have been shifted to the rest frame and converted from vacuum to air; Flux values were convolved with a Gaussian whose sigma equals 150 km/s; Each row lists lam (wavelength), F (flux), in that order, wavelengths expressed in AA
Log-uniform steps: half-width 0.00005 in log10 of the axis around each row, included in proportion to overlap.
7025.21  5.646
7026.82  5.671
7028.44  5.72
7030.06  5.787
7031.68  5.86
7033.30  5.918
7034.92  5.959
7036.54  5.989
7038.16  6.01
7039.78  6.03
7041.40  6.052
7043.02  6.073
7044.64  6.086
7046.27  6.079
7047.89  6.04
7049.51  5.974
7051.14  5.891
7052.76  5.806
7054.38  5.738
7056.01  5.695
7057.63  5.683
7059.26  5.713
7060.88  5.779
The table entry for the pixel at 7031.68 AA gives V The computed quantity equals 5.86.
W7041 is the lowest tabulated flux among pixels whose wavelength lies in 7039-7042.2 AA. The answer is 6.03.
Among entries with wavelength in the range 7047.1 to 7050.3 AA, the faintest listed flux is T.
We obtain 5.974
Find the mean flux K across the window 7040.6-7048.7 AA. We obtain 6.07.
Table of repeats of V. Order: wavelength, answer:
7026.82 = 5.671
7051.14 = 5.891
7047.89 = 6.04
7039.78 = 6.03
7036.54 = 5.989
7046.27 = 6.079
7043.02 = 6.073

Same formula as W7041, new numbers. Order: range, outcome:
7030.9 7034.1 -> 5.86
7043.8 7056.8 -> 5.695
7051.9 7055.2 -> 5.738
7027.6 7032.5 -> 5.72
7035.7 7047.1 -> 5.989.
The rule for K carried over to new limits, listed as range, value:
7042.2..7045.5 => 6.07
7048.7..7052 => 5.93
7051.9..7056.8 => 5.75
